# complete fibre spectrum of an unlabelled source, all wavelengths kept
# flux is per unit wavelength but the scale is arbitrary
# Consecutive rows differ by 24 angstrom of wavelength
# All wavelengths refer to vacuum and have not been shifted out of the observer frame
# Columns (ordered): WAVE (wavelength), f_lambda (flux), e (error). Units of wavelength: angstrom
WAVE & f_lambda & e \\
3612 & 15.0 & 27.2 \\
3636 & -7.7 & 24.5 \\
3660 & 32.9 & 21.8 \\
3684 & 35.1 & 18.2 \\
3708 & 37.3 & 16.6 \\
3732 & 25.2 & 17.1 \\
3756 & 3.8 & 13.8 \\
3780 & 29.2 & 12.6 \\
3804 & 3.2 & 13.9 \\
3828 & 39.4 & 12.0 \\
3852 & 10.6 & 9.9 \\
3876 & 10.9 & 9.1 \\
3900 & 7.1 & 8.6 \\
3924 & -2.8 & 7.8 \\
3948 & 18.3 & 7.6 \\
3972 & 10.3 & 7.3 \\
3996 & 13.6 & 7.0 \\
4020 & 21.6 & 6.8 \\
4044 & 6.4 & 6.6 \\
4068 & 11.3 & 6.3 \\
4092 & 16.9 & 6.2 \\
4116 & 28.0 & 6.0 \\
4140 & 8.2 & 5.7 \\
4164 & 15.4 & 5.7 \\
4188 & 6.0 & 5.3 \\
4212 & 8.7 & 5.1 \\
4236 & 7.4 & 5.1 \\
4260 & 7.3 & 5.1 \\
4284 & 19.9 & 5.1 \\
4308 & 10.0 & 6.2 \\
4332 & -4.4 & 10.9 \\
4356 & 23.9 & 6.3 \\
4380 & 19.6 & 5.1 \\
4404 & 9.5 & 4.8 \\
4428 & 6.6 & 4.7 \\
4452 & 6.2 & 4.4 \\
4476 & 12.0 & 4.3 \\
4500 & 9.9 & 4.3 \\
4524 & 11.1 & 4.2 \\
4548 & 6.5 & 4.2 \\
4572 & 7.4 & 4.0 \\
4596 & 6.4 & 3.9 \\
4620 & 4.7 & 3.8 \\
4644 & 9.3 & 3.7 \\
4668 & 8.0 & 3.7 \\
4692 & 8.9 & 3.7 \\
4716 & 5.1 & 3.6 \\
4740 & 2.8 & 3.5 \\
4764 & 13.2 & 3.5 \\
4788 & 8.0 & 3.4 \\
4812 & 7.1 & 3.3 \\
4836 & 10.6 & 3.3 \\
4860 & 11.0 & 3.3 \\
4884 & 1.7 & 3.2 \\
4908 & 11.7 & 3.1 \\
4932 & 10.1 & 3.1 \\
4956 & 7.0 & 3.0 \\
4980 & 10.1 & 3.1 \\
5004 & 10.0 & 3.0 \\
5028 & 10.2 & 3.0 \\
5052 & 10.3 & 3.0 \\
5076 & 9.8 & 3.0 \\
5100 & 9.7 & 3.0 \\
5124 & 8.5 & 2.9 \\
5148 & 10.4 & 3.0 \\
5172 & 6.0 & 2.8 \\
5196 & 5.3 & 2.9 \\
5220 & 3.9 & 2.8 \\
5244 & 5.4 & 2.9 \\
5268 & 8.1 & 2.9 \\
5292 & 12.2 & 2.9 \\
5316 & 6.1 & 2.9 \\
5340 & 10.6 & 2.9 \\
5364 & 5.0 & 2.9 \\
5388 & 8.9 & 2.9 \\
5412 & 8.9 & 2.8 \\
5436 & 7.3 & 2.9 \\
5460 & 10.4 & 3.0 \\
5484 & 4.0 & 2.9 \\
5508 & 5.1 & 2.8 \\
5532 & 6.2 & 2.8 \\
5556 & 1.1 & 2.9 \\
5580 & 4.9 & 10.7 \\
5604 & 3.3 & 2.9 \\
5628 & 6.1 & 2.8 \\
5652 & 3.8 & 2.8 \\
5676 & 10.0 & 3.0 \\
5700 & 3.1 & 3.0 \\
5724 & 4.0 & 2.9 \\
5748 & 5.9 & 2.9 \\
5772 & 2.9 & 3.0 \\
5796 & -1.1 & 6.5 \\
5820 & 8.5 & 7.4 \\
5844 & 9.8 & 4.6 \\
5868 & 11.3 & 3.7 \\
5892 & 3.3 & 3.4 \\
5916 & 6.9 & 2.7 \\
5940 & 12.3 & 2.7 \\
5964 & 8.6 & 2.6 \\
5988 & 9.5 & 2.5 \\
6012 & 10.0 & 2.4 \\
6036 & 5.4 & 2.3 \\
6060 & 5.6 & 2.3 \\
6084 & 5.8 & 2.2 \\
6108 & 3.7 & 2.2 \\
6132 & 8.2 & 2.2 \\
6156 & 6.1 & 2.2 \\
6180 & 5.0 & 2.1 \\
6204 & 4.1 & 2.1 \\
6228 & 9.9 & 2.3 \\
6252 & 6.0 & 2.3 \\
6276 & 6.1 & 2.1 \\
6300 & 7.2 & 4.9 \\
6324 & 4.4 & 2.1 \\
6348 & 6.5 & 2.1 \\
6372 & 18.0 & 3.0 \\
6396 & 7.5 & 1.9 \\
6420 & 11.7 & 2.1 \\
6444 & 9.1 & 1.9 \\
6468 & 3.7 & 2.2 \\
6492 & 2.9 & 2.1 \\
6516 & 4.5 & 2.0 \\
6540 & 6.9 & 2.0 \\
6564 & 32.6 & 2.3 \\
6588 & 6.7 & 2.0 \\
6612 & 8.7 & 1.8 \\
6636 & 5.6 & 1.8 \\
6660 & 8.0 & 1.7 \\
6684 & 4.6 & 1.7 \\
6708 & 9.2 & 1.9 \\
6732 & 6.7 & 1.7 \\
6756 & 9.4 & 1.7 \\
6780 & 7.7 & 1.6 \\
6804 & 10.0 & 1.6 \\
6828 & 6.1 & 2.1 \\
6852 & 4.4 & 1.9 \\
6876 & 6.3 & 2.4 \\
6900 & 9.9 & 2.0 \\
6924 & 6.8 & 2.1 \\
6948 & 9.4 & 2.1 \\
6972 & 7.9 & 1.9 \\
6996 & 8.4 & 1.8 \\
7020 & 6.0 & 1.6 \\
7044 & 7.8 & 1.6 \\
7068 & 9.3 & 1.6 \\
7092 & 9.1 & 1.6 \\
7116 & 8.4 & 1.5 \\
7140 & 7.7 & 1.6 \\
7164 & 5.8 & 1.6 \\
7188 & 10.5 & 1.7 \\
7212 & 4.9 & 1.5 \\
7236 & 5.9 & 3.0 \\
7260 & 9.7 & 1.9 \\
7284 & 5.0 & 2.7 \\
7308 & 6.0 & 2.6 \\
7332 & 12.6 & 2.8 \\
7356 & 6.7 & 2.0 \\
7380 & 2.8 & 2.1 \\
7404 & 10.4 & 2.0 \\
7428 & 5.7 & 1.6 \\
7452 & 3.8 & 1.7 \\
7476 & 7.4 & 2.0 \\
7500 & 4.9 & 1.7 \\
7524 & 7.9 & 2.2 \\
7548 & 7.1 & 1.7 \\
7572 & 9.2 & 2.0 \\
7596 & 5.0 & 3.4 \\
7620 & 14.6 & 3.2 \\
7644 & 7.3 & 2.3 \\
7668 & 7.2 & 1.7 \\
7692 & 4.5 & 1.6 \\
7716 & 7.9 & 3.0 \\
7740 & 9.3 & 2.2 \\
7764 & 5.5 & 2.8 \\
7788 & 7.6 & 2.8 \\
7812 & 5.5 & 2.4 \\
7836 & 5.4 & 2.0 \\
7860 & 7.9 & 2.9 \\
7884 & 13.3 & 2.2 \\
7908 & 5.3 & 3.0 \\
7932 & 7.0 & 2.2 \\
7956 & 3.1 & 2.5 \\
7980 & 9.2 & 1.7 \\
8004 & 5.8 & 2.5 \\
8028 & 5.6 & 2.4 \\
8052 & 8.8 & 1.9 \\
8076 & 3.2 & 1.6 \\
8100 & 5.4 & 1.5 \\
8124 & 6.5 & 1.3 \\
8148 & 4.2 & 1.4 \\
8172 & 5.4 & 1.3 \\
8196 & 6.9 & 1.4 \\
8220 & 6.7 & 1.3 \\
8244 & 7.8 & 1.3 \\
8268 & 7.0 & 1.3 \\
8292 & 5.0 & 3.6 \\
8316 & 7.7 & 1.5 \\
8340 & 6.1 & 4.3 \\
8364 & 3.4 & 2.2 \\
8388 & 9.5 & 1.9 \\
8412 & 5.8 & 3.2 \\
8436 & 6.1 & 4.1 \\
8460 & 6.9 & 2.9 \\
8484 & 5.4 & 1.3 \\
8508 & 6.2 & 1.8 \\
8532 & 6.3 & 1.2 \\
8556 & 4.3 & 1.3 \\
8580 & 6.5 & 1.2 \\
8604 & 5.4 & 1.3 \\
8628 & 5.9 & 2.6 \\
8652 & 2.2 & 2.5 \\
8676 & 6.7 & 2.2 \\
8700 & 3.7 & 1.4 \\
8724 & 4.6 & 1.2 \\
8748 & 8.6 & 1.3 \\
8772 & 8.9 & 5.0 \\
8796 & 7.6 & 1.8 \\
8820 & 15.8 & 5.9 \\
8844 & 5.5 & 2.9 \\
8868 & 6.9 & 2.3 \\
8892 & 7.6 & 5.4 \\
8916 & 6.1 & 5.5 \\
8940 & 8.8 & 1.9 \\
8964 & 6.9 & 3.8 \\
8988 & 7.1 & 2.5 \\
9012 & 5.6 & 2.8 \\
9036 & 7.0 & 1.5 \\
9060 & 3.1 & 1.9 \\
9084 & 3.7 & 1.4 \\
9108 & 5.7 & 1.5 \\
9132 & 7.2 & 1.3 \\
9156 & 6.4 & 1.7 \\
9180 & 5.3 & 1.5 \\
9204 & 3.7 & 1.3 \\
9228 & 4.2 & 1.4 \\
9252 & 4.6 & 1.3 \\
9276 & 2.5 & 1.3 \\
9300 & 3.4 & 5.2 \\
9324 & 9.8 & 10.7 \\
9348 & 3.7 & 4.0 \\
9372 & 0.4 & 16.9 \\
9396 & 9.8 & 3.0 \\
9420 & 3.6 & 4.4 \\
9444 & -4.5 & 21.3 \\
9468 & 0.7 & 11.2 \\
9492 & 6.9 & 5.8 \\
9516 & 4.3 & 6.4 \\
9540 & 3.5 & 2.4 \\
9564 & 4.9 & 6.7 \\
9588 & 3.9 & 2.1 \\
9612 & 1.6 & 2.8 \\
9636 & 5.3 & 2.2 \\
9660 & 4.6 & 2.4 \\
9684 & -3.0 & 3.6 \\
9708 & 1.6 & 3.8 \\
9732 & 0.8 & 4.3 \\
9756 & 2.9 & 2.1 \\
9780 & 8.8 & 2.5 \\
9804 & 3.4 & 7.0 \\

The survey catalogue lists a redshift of 0.76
